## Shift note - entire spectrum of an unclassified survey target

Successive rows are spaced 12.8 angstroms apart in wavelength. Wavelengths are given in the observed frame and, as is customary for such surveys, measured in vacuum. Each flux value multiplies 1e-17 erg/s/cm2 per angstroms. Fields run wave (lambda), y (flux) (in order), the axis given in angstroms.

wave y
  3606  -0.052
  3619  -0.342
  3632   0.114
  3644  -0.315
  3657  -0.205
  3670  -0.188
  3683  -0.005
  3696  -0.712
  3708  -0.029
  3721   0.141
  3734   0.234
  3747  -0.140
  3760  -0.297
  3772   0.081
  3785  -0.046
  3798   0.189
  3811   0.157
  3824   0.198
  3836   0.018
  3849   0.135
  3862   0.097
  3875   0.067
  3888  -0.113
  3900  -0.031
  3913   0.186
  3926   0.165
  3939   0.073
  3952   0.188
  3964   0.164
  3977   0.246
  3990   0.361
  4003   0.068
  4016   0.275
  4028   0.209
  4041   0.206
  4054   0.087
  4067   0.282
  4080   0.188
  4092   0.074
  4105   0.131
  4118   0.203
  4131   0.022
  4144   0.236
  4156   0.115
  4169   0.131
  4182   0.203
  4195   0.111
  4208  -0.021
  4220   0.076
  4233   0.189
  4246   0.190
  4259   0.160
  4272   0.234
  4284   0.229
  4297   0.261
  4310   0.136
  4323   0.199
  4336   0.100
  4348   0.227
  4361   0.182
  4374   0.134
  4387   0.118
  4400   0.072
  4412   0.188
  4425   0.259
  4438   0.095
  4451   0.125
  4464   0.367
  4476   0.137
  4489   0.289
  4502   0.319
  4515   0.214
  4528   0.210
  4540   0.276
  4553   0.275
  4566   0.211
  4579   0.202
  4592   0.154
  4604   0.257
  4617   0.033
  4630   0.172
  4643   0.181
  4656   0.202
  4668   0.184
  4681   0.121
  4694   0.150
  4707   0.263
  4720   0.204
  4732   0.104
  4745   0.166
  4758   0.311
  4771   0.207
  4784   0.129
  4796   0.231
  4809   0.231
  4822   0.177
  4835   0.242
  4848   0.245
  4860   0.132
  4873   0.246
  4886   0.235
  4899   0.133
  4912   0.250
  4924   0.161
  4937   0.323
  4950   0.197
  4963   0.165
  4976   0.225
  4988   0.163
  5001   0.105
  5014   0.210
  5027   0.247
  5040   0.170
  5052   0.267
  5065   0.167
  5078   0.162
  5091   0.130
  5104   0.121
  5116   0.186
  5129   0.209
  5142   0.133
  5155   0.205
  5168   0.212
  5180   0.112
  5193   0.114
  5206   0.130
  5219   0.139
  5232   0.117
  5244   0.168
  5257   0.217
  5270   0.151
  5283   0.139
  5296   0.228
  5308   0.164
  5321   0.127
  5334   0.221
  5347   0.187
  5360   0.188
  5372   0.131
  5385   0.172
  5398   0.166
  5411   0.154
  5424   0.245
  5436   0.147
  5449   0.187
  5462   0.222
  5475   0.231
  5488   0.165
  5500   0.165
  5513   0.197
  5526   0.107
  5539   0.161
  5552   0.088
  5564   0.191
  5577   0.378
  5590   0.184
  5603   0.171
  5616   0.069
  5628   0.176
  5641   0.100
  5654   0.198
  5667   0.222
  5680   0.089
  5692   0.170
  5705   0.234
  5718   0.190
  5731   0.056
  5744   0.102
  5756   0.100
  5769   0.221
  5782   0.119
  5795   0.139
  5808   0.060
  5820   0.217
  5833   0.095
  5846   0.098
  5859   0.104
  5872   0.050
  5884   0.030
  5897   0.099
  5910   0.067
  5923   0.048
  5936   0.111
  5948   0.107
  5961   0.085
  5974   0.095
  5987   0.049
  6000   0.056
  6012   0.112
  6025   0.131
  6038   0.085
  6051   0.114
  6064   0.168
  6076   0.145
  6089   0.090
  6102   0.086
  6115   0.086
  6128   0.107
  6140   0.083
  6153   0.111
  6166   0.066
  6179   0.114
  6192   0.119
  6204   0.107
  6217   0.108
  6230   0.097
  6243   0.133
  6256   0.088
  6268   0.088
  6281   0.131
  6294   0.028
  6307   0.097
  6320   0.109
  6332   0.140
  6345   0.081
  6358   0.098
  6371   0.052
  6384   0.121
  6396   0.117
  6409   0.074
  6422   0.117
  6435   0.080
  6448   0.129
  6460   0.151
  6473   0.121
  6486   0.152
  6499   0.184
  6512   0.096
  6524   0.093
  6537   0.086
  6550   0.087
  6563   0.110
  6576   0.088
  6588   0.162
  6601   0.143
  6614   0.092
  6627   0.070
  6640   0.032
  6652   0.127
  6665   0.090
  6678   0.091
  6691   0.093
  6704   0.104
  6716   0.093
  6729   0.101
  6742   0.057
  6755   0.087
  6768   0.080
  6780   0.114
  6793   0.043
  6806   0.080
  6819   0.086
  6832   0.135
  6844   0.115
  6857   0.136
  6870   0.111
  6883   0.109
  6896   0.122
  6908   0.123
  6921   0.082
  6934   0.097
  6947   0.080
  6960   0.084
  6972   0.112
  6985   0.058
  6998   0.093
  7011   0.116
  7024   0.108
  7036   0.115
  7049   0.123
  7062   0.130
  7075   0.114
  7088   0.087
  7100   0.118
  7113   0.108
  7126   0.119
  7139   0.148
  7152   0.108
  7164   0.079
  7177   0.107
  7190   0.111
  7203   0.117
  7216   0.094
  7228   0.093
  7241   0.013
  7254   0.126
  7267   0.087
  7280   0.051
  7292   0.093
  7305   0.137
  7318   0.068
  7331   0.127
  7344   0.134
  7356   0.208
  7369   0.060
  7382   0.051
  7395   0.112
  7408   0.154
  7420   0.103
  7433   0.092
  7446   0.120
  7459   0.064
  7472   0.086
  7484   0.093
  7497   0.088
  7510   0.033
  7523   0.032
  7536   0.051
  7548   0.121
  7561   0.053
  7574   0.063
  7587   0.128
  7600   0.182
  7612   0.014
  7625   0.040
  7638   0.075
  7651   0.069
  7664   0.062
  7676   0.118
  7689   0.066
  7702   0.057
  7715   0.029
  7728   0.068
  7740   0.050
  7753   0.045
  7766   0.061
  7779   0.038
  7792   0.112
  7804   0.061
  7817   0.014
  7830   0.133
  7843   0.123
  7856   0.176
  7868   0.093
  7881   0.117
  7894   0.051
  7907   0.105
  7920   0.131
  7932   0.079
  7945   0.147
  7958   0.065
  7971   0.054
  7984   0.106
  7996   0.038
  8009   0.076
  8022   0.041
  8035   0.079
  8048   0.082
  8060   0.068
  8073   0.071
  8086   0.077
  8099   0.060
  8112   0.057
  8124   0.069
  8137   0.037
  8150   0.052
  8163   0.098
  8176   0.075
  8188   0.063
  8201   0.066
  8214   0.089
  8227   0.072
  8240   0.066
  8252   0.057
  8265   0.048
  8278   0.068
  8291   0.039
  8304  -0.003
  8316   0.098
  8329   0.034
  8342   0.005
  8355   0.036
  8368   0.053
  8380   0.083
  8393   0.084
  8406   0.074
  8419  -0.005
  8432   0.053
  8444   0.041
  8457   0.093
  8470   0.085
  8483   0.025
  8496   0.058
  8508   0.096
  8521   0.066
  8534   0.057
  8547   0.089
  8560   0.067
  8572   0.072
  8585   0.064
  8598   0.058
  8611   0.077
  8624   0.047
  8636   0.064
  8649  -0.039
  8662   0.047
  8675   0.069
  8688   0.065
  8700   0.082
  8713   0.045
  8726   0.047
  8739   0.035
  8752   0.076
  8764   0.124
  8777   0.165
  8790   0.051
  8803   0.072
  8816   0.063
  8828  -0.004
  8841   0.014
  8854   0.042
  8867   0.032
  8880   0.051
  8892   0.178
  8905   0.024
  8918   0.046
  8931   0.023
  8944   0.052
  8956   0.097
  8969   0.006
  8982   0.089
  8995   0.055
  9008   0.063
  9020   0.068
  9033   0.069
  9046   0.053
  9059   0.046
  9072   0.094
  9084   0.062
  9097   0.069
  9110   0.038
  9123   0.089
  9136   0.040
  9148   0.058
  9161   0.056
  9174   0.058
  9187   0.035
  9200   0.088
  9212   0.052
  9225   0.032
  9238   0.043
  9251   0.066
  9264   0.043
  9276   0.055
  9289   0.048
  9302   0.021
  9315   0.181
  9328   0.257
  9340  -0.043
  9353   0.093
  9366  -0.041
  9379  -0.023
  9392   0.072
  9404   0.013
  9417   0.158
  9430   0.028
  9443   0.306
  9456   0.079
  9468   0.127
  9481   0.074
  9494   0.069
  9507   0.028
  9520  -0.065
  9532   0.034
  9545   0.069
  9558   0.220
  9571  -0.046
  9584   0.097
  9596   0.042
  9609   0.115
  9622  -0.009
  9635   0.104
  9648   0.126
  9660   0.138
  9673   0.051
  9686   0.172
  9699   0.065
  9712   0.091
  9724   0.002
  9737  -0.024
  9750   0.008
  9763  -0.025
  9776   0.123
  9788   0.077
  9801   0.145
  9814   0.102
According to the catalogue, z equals 0.47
